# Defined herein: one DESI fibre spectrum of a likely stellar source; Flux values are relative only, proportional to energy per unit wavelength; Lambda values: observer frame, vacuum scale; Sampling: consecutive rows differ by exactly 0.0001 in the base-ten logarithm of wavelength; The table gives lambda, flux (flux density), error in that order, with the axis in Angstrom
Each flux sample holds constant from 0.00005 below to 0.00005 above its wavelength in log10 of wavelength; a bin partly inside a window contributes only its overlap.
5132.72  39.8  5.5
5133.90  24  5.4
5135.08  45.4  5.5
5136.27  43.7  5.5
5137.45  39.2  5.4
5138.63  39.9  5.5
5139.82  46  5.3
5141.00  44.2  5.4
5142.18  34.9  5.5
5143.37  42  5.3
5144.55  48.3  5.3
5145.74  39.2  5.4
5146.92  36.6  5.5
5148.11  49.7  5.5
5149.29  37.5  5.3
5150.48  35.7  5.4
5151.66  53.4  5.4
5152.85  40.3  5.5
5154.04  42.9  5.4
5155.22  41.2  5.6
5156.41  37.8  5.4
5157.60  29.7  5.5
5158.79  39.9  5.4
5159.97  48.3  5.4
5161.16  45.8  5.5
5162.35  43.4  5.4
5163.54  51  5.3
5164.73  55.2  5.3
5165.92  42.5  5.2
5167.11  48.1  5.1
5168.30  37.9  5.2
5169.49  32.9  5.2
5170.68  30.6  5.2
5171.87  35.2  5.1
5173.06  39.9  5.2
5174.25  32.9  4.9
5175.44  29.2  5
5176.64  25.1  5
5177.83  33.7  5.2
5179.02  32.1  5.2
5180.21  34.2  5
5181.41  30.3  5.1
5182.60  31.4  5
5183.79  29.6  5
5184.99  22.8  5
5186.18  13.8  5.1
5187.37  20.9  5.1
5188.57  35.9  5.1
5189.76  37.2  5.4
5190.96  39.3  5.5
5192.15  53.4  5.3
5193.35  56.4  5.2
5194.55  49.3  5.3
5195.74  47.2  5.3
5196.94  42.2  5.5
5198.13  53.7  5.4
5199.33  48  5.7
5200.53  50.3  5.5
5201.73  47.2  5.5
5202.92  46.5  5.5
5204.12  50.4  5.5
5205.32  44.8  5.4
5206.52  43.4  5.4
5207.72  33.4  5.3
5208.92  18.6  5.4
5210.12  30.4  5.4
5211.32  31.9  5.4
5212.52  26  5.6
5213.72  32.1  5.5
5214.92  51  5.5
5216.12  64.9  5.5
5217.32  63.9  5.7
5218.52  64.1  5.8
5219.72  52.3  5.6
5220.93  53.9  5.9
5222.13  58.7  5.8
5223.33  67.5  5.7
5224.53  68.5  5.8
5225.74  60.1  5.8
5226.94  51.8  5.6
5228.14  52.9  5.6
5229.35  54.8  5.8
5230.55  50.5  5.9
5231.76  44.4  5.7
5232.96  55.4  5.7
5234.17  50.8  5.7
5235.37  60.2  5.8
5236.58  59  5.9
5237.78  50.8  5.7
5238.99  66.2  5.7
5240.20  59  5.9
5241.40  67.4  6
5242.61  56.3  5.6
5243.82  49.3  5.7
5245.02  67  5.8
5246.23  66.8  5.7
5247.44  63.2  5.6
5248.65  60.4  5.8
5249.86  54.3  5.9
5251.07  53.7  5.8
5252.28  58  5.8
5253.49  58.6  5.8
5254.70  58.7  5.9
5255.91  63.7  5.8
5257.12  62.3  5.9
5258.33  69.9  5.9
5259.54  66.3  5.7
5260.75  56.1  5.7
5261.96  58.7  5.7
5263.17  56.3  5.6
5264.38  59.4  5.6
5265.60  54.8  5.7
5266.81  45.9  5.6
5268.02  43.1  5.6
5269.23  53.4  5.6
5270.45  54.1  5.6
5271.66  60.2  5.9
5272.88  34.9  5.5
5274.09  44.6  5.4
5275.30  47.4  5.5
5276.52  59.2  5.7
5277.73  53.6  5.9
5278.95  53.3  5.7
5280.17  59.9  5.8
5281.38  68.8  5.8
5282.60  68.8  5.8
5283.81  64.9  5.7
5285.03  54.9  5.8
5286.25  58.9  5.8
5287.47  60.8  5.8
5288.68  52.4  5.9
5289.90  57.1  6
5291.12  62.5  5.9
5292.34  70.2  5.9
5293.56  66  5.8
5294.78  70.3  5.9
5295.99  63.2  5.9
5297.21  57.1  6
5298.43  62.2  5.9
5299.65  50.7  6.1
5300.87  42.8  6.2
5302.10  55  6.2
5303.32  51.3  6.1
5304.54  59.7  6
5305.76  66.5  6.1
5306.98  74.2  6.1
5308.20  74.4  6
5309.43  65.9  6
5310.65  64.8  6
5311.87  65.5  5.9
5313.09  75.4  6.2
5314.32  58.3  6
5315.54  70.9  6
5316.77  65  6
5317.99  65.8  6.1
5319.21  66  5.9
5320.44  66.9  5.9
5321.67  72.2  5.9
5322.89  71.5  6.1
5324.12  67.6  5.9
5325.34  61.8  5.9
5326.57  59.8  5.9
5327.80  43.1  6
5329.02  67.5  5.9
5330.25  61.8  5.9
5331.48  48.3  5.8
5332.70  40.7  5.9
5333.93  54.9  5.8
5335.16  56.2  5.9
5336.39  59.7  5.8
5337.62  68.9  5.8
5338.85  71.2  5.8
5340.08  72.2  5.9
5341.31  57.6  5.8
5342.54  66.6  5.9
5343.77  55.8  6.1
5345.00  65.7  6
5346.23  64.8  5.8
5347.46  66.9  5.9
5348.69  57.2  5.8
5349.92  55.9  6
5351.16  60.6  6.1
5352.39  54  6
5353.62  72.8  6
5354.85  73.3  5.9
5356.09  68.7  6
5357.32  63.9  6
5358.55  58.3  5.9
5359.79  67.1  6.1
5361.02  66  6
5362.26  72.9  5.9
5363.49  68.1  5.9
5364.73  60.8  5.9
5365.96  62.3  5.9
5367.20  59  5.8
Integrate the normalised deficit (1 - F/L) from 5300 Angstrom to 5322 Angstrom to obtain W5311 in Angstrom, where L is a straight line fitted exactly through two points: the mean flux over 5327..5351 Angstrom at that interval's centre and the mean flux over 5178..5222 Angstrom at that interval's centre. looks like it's -3.2 Angstrom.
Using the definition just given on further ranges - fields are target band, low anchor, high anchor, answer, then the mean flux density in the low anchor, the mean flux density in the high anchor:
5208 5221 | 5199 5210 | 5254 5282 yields 0.14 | 41.8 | 55.9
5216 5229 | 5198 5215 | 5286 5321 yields -4.79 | 39.8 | 62.8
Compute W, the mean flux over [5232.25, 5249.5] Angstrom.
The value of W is 59.3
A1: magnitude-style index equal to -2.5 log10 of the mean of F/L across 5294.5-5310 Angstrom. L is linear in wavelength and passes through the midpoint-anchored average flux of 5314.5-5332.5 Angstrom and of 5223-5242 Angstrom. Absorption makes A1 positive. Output 0.01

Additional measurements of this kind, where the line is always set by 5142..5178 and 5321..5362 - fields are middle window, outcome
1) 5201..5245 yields -0.072 mag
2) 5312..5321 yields -0.131 mag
